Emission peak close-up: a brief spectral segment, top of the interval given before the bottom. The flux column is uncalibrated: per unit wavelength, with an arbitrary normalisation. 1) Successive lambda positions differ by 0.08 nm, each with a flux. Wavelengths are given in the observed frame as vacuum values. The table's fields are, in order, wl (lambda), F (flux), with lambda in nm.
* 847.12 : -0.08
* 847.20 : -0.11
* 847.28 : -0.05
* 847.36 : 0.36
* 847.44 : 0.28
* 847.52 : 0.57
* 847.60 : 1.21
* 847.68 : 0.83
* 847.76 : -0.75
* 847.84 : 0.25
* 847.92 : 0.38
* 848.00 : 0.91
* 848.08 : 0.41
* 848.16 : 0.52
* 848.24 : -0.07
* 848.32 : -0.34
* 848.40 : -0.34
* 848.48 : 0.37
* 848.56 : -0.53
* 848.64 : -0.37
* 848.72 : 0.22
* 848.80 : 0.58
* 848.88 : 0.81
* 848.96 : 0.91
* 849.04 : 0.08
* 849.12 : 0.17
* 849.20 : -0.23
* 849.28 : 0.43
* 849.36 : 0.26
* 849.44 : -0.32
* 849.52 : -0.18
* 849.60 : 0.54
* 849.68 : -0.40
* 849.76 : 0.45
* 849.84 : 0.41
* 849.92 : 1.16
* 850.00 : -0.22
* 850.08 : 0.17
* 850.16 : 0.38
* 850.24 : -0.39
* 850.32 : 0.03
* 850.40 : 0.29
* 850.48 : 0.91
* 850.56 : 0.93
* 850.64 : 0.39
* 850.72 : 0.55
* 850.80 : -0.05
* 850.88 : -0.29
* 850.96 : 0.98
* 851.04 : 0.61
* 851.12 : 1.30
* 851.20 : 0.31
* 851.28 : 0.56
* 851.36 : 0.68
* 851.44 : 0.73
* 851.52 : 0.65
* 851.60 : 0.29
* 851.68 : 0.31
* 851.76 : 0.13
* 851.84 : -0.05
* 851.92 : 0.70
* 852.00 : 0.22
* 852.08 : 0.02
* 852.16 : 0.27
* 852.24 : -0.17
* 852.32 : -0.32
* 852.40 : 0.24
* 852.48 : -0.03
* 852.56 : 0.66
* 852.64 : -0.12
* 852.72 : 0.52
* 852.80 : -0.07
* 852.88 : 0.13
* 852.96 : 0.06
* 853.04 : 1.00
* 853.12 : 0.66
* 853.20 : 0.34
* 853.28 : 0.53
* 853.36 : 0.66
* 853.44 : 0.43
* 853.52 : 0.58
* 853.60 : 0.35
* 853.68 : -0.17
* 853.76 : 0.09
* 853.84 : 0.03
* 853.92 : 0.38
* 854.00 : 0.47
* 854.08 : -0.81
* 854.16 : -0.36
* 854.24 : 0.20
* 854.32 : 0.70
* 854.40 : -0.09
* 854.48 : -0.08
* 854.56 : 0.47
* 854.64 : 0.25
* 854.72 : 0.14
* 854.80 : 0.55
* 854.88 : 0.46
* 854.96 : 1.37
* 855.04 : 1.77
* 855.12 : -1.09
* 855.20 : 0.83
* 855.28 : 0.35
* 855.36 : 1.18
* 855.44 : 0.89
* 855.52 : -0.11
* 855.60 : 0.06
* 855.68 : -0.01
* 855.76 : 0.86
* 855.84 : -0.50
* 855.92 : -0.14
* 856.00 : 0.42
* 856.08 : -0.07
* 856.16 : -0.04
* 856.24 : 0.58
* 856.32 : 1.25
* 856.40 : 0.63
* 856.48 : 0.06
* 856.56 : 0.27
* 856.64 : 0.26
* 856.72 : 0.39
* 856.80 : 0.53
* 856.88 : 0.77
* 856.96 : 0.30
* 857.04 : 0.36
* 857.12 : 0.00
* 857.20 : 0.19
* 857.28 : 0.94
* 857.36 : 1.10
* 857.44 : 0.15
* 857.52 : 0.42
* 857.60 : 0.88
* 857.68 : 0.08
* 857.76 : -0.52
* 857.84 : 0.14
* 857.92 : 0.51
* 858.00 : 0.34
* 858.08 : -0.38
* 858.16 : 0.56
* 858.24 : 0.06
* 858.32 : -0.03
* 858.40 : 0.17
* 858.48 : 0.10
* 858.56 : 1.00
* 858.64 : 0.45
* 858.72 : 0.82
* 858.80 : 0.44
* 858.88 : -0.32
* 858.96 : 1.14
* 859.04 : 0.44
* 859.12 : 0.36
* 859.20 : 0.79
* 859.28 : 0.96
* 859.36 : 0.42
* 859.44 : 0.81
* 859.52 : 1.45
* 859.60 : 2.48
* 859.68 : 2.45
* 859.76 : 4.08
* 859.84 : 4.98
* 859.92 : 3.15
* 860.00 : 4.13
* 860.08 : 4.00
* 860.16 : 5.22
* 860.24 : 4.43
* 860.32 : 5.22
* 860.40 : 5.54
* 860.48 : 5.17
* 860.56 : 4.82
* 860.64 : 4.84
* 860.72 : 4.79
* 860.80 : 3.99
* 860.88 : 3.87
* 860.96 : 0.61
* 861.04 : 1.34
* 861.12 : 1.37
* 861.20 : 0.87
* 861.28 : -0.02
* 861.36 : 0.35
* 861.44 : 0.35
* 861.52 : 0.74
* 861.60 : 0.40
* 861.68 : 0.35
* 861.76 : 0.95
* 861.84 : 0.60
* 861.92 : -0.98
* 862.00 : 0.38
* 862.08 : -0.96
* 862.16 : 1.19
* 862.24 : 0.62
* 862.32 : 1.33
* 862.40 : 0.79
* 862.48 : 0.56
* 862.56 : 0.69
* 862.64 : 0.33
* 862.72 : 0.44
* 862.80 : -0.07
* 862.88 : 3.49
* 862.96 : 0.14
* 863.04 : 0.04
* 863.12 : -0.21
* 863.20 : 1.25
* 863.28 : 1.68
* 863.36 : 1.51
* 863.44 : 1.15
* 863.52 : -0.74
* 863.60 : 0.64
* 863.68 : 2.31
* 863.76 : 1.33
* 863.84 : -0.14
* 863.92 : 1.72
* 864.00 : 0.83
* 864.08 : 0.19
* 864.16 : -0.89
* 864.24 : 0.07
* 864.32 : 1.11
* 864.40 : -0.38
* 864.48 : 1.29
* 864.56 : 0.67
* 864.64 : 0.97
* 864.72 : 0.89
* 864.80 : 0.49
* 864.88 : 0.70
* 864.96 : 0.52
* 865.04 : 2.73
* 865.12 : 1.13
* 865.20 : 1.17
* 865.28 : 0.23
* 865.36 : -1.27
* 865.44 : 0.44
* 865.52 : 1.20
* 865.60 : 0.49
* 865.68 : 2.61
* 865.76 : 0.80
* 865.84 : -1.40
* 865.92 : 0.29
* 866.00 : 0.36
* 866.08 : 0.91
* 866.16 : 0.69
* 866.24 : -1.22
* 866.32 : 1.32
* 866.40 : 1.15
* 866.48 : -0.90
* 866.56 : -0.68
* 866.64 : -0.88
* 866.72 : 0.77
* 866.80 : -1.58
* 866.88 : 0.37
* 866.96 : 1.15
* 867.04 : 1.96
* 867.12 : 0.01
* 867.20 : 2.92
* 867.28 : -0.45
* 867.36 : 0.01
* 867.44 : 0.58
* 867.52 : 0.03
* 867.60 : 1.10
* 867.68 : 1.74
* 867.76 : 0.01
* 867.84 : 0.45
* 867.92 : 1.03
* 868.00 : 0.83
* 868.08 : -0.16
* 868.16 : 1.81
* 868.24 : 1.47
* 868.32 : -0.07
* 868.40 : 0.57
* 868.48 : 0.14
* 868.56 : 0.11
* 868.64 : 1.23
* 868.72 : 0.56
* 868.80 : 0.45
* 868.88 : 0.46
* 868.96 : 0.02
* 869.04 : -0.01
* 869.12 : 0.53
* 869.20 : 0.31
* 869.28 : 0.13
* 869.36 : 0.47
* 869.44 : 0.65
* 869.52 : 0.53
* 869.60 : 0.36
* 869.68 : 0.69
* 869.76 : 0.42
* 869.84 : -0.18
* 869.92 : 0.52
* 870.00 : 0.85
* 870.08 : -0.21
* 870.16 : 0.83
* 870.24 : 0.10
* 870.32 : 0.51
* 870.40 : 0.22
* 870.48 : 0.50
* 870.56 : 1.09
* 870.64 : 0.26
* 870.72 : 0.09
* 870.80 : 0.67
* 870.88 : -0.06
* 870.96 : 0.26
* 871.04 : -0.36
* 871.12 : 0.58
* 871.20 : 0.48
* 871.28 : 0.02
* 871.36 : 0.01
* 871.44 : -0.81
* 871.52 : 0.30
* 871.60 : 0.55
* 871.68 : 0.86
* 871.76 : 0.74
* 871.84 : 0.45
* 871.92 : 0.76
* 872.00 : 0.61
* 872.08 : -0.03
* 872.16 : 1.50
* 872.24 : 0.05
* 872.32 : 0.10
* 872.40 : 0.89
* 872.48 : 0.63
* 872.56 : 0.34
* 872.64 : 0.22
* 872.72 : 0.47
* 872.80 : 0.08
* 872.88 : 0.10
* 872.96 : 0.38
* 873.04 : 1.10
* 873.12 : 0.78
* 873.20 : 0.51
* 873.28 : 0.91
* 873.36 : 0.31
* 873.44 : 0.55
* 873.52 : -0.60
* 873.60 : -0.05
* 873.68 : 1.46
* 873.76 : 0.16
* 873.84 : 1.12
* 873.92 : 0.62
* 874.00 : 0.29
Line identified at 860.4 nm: [O II]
